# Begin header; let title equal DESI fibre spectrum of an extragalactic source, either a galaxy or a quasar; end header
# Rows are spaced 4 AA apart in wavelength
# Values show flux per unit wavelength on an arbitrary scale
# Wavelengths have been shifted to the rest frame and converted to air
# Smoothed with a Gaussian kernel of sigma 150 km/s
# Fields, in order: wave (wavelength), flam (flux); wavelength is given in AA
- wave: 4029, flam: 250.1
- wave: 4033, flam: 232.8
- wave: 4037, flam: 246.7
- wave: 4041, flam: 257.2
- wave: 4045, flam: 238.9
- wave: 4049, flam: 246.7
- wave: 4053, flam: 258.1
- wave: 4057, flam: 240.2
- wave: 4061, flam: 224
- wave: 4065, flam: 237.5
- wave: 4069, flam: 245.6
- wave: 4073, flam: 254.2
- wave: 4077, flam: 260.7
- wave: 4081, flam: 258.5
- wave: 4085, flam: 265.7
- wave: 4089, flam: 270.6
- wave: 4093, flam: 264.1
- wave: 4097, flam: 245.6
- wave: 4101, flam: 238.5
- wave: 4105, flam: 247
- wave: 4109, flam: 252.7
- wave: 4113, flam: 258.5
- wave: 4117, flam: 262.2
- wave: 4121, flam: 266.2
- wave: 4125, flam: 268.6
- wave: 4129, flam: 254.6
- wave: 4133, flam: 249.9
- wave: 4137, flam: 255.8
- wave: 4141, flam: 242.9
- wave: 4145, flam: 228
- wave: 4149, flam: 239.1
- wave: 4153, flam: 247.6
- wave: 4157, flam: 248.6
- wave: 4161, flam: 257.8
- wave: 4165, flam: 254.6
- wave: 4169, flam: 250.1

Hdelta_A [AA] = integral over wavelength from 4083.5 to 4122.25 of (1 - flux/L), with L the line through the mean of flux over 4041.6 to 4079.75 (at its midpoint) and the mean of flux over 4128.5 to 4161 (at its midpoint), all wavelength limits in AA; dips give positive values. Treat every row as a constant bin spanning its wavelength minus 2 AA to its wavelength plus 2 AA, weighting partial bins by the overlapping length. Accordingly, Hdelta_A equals -1.7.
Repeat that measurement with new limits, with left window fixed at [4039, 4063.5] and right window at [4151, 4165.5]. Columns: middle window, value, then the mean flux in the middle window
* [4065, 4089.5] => -1.1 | 257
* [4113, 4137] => -1.0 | 260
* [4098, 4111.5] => 0.1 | 246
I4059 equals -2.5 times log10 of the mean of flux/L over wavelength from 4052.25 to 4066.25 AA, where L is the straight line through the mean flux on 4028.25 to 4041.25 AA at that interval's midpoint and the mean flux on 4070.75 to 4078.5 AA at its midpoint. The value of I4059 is 0.06 mag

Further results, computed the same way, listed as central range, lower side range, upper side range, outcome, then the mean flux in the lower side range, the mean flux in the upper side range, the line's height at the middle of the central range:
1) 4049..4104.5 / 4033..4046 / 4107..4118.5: 0.00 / 246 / 258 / 252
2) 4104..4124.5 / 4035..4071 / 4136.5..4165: -0.06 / 244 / 246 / 245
